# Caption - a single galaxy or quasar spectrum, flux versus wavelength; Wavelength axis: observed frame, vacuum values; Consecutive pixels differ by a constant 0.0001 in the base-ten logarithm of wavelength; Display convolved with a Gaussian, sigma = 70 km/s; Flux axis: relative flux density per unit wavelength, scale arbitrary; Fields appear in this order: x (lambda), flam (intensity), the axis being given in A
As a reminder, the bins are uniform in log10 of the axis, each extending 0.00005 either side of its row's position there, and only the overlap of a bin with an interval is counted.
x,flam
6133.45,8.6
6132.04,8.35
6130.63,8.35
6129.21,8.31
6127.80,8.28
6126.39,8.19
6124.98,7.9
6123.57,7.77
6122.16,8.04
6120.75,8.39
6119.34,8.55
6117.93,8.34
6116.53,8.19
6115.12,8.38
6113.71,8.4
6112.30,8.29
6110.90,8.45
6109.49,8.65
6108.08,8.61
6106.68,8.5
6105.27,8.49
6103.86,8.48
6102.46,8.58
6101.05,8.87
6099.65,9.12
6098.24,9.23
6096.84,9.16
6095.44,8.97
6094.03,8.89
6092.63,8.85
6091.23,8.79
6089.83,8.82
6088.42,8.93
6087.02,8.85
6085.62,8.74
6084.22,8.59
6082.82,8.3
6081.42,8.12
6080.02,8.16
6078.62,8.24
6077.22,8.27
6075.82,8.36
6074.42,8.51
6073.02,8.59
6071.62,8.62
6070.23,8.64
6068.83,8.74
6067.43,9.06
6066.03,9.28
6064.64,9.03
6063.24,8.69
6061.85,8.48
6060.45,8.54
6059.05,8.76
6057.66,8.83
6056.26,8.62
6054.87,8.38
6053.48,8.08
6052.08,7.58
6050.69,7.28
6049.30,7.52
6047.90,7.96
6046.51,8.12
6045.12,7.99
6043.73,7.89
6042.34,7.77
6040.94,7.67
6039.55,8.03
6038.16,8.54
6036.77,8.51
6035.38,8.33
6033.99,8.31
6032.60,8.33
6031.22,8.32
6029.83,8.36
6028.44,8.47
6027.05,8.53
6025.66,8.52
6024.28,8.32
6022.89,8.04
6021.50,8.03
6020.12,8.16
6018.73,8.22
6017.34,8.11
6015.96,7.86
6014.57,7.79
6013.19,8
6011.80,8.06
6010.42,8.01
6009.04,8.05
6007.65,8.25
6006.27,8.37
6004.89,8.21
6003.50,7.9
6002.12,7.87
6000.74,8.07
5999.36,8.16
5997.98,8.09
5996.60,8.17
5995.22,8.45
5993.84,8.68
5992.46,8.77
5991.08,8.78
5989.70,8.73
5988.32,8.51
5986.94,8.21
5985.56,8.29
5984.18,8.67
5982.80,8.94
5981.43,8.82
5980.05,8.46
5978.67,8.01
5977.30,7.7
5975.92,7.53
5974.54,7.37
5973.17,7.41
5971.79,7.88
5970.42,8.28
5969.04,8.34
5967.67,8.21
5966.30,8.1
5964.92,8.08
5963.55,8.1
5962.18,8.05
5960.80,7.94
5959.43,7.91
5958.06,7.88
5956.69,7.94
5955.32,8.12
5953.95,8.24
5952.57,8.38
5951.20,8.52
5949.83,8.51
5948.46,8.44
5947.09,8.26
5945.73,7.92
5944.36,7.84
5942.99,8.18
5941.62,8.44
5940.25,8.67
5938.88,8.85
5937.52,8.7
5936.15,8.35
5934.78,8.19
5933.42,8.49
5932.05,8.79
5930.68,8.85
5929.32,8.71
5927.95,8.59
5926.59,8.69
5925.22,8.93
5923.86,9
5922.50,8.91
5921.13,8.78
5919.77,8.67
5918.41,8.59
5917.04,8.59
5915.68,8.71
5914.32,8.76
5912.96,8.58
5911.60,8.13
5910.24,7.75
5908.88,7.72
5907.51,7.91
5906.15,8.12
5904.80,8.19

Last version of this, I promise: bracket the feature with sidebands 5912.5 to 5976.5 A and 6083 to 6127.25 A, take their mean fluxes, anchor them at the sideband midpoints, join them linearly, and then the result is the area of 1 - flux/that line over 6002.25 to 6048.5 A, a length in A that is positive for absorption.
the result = 1.7 A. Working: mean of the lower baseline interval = 8.35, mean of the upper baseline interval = 8.58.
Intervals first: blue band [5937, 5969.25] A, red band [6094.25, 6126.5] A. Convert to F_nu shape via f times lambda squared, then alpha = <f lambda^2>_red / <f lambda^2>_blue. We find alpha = 1.09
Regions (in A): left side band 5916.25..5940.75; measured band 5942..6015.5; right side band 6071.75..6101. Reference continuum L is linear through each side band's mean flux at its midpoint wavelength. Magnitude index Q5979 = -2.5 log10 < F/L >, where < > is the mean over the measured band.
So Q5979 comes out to 0.07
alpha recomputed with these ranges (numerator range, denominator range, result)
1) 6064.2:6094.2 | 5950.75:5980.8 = 1.12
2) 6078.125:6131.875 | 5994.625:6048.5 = 1.07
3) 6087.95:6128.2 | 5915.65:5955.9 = 1.06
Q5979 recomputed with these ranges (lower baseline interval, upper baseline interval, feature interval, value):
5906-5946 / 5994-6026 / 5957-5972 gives 0.032 mag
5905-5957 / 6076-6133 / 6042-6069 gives 0.021 mag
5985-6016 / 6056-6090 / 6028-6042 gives 0.020 mag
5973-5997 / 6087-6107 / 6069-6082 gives 0.042 mag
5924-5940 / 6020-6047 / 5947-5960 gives 0.045 mag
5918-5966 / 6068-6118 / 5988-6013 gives 0.027 mag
